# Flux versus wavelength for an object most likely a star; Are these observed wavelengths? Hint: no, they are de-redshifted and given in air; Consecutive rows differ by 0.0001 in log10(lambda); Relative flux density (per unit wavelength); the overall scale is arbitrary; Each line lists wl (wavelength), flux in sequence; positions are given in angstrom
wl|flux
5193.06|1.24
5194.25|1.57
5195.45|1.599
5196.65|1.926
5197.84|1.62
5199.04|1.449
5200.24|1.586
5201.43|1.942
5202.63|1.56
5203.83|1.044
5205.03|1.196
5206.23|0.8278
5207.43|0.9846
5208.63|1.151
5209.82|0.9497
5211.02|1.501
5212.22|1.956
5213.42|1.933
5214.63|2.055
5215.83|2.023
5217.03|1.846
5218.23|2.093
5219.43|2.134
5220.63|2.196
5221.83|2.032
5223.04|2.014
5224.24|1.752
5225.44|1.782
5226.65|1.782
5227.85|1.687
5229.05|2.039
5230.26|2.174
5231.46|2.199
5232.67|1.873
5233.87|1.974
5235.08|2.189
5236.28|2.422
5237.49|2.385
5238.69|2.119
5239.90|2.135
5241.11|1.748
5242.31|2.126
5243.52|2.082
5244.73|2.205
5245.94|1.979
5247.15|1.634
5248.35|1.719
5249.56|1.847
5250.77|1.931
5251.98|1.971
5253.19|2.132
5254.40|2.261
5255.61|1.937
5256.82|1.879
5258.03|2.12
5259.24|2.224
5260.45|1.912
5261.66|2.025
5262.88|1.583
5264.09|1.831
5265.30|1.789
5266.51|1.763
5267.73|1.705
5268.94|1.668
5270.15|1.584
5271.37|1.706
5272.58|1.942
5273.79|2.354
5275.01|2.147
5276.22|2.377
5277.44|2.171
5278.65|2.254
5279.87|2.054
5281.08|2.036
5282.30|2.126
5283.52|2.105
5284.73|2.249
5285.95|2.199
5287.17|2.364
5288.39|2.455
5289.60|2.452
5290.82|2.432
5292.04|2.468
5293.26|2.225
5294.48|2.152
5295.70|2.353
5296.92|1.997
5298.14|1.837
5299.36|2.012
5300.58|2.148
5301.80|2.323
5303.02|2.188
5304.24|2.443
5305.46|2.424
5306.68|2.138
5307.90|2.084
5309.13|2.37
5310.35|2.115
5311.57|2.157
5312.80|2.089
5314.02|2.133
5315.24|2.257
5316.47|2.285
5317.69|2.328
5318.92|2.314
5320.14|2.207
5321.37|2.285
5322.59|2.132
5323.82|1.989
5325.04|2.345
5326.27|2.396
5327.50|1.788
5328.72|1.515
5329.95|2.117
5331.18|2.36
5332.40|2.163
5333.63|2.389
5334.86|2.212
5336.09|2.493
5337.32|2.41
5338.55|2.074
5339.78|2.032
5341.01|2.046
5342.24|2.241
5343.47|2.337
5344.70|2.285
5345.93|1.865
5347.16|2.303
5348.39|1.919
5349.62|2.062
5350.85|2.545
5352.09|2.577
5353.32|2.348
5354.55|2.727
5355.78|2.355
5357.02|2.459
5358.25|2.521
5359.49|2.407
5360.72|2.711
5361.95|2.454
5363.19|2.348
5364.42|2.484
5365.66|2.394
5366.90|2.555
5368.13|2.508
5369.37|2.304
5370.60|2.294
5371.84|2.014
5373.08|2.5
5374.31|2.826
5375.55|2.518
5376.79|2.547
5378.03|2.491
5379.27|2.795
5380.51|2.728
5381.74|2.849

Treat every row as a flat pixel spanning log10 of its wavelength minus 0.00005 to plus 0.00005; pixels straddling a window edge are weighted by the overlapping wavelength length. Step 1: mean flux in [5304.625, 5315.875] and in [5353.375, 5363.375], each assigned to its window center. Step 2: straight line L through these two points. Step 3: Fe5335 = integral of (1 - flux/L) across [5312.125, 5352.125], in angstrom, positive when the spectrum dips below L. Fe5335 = 2.43 angstrom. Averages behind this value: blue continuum 2.2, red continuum 2.5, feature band 2.19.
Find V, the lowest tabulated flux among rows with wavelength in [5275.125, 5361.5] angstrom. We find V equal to 1.515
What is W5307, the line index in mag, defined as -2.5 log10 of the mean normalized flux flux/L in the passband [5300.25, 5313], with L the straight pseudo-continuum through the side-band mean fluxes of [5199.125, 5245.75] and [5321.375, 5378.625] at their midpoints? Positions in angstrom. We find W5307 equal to -0.04 mag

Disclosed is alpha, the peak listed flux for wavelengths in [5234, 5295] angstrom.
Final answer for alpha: 2.468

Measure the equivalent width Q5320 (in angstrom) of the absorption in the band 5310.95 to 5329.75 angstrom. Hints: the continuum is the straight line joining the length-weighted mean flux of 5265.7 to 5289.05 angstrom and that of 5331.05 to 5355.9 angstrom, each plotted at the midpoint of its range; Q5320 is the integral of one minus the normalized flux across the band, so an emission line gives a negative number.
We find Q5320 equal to 0.44 angstrom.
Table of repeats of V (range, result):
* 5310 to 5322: 2.089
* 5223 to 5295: 1.583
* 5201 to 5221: 0.8278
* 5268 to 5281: 1.584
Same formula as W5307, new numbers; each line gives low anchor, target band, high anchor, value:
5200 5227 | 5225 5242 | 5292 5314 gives -0.146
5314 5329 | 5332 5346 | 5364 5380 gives 0.024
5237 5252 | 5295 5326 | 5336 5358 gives -0.011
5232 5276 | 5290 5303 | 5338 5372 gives -0.037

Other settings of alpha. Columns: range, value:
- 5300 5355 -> 2.727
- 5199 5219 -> 2.093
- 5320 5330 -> 2.396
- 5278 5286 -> 2.254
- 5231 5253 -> 2.422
